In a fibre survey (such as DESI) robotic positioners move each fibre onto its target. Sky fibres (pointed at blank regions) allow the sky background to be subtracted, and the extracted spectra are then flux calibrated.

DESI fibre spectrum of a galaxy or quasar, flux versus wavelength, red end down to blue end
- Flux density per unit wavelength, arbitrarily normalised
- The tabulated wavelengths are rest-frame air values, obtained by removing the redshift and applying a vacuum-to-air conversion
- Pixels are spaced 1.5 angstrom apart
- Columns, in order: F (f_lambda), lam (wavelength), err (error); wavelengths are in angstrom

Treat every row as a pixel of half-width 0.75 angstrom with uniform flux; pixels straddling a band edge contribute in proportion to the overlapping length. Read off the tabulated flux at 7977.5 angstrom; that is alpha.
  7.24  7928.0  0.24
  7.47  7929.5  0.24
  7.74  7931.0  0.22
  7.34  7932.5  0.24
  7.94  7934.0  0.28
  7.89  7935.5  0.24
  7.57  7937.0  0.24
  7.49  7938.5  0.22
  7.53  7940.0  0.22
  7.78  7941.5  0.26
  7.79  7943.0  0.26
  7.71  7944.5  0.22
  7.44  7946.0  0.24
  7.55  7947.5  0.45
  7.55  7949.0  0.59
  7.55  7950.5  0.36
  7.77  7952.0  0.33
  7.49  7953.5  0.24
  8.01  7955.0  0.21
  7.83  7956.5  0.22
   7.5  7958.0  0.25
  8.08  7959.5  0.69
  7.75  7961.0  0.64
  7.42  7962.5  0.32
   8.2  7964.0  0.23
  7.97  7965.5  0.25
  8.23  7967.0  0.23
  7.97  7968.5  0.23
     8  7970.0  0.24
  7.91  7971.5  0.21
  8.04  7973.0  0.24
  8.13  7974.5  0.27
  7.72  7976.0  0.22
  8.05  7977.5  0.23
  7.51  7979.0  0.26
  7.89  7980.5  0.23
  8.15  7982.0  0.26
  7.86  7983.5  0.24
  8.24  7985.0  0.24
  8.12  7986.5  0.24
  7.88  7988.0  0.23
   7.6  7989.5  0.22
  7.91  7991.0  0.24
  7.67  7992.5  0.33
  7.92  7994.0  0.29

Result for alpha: 8.05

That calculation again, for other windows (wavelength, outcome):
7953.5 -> 7.49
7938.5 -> 7.49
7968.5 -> 7.97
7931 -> 7.74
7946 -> 7.44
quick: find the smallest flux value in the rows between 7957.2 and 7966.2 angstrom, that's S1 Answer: 7.42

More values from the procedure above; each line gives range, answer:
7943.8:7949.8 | 7.44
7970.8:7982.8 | 7.51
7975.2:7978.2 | 7.72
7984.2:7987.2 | 8.12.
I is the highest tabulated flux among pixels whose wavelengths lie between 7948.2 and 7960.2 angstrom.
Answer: 8.08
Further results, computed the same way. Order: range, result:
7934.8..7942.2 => 7.89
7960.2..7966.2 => 8.2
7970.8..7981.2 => 8.13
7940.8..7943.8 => 7.79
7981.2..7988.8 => 8.24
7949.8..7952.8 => 7.77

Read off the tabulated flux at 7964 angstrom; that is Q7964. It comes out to 8.2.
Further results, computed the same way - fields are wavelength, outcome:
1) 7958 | 7.5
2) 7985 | 8.24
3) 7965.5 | 7.97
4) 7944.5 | 7.71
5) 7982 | 8.15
